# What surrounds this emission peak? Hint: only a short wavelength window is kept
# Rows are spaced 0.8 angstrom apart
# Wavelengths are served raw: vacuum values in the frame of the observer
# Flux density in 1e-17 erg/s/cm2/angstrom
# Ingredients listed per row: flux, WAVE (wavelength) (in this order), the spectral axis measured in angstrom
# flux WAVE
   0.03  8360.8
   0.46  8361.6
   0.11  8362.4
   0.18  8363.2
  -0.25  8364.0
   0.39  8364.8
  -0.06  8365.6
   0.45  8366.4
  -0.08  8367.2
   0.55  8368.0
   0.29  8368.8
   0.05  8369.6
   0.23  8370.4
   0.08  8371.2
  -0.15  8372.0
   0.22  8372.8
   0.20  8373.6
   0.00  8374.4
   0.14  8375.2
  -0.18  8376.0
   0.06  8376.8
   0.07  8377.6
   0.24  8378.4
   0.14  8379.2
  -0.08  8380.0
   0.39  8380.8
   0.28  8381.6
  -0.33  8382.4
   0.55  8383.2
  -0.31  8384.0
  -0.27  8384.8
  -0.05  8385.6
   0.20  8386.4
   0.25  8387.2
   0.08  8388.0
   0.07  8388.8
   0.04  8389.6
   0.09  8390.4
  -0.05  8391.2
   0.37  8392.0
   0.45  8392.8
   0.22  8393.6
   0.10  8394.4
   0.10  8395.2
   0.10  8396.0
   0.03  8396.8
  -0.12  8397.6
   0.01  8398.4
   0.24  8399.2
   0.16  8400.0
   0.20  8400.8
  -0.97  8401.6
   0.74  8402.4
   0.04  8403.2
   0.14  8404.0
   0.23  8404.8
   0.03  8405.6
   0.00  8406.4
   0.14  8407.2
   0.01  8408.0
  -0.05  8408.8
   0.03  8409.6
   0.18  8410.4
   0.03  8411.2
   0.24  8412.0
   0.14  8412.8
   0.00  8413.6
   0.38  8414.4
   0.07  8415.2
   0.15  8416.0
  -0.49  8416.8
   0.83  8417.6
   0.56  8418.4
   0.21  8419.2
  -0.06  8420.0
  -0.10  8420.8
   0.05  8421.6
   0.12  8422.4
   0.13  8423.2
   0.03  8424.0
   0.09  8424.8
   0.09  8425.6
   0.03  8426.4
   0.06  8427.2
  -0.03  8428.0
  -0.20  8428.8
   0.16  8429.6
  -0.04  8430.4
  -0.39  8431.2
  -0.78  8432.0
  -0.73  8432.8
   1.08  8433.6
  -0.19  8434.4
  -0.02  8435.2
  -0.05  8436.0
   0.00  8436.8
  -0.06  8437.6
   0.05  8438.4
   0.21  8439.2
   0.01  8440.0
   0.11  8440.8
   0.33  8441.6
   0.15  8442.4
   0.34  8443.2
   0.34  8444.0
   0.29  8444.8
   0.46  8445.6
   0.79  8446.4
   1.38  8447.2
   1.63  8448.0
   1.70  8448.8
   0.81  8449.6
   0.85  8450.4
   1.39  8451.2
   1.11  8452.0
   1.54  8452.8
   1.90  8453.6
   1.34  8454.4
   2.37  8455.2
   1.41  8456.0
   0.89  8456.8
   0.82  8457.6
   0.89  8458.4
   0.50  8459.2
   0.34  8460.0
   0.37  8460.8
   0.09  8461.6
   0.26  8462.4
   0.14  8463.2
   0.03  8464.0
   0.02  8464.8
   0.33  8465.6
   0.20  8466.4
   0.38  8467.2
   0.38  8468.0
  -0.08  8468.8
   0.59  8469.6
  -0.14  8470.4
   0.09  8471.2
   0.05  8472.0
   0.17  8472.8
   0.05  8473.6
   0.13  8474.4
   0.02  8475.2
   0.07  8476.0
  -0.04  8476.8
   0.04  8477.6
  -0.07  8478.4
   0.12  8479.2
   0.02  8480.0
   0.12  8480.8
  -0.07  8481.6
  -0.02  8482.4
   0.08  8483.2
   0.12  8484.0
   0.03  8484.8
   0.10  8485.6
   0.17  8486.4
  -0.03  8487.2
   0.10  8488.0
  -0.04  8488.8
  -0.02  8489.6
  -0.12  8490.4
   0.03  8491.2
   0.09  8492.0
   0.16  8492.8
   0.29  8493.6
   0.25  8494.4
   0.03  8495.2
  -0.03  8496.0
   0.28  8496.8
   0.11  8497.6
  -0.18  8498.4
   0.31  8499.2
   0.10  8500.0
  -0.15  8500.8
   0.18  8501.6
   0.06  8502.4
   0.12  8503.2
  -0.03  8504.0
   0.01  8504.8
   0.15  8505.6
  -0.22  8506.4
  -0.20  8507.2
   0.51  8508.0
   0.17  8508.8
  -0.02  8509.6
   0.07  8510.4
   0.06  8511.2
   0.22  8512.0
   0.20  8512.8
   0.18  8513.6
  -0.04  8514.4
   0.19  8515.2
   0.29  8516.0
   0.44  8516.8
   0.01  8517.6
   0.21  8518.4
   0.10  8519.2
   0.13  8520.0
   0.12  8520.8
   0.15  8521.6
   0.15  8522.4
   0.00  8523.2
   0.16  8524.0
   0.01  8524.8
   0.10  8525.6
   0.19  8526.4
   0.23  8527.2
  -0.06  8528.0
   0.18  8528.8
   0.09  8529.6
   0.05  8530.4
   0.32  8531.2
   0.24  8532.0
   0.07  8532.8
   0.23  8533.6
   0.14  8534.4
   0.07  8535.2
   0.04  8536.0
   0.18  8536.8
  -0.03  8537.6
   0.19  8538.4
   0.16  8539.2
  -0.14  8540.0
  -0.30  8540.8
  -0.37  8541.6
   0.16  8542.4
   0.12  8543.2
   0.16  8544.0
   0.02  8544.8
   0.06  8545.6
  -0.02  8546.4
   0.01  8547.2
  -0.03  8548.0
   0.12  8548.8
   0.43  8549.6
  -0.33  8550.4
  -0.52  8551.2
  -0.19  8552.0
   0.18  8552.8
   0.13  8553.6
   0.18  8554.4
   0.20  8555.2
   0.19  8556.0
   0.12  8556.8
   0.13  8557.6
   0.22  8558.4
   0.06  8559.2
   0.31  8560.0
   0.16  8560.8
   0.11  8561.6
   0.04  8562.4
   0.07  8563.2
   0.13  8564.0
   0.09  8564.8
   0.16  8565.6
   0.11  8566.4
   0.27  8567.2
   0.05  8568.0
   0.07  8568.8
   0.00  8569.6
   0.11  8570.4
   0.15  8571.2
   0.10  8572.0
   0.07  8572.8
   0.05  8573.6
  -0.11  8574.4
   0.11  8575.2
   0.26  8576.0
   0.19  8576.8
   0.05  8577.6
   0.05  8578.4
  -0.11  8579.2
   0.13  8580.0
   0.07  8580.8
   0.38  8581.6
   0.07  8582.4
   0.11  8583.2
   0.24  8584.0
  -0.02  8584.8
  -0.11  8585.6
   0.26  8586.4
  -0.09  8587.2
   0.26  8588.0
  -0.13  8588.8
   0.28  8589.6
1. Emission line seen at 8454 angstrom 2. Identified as [O II]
